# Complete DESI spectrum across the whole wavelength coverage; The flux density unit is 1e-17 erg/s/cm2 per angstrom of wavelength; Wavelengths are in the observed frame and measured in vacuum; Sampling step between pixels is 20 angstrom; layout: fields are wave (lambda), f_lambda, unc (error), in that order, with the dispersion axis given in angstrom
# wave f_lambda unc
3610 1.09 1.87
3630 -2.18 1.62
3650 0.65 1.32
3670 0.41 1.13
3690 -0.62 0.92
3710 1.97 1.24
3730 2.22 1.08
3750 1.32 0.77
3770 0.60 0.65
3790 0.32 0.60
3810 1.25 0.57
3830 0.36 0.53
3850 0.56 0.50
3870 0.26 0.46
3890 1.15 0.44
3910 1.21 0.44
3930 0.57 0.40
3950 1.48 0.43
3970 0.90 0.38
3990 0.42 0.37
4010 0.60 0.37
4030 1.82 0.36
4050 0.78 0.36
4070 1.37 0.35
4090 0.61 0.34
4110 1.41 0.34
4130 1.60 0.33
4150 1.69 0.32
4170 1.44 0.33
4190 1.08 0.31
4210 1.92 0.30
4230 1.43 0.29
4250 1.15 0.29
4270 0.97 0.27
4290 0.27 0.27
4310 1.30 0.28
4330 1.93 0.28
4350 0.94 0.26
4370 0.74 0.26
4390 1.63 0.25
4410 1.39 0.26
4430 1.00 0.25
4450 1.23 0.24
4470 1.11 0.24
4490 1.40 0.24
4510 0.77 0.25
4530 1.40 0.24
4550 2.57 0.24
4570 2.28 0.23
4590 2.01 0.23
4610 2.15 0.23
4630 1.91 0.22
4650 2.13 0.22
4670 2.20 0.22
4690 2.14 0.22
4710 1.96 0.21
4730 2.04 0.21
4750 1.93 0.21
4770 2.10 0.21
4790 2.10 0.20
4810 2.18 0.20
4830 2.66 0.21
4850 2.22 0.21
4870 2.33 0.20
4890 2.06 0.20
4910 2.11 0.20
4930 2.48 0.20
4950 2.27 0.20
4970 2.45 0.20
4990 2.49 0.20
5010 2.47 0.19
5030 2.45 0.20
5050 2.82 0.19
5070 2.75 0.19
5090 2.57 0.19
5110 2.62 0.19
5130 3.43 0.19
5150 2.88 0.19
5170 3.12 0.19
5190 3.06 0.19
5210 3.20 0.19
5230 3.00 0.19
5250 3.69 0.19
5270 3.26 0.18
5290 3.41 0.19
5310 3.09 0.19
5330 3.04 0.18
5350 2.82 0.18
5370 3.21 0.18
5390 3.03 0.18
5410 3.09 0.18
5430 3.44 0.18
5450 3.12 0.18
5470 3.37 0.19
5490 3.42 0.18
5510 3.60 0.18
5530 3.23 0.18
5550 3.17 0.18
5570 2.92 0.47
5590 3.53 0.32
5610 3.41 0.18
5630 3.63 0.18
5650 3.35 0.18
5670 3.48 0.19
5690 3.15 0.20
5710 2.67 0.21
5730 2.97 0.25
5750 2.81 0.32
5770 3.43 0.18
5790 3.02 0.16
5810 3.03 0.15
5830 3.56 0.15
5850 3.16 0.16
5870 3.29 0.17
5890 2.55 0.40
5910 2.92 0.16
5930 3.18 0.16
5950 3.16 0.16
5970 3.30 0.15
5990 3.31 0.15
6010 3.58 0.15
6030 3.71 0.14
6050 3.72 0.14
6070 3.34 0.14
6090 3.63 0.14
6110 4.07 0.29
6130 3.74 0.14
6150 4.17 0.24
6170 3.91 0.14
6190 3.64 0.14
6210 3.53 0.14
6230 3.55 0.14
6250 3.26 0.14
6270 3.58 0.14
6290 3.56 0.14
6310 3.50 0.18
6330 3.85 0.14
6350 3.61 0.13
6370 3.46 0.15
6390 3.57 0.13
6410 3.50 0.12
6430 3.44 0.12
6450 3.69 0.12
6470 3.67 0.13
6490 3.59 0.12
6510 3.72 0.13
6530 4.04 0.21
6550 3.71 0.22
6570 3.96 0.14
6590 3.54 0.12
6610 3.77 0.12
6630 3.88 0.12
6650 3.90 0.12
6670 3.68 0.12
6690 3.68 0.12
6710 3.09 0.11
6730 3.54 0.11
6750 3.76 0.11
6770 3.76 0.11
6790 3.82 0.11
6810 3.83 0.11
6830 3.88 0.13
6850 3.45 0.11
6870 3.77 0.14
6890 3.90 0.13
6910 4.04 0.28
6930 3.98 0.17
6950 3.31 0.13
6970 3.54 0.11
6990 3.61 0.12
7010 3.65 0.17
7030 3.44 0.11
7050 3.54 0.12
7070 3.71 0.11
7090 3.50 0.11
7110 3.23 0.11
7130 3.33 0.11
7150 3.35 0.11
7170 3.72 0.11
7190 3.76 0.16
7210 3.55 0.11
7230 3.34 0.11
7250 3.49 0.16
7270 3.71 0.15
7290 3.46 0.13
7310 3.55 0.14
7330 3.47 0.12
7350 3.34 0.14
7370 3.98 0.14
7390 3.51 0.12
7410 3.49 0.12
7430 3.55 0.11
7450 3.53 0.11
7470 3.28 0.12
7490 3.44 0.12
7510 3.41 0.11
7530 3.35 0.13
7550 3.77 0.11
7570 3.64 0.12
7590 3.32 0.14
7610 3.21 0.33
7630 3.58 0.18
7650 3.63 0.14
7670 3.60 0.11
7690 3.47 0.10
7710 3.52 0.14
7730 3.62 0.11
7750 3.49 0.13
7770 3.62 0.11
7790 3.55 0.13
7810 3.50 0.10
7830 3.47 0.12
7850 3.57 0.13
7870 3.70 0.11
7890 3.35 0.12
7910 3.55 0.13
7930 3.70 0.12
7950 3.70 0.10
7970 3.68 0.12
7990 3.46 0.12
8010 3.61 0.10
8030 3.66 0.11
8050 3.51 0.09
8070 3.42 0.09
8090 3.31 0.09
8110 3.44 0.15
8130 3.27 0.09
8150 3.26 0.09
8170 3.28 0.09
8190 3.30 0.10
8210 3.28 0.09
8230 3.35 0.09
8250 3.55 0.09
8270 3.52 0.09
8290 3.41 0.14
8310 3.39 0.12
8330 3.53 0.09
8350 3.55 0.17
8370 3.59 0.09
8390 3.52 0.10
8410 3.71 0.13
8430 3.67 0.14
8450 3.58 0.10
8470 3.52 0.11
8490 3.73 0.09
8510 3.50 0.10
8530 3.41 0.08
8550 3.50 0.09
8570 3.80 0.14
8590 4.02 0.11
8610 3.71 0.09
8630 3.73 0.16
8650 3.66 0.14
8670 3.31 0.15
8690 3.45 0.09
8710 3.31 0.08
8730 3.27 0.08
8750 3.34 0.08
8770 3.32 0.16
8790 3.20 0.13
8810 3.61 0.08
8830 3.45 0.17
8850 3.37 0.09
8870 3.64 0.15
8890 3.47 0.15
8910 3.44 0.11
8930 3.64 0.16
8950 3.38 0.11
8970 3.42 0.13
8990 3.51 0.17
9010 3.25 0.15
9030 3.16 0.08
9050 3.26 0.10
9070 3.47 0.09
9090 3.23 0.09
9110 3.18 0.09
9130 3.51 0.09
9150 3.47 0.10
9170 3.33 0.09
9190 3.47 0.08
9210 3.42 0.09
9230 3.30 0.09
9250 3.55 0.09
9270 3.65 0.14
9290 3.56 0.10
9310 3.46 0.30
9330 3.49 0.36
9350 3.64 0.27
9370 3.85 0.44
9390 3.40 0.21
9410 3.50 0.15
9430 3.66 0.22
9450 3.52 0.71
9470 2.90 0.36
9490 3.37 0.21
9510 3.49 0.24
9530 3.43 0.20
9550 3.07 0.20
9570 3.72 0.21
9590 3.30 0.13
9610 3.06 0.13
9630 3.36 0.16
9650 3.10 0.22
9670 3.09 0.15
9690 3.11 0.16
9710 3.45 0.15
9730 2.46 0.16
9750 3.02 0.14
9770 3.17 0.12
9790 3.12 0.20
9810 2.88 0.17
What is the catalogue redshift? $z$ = 0.139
